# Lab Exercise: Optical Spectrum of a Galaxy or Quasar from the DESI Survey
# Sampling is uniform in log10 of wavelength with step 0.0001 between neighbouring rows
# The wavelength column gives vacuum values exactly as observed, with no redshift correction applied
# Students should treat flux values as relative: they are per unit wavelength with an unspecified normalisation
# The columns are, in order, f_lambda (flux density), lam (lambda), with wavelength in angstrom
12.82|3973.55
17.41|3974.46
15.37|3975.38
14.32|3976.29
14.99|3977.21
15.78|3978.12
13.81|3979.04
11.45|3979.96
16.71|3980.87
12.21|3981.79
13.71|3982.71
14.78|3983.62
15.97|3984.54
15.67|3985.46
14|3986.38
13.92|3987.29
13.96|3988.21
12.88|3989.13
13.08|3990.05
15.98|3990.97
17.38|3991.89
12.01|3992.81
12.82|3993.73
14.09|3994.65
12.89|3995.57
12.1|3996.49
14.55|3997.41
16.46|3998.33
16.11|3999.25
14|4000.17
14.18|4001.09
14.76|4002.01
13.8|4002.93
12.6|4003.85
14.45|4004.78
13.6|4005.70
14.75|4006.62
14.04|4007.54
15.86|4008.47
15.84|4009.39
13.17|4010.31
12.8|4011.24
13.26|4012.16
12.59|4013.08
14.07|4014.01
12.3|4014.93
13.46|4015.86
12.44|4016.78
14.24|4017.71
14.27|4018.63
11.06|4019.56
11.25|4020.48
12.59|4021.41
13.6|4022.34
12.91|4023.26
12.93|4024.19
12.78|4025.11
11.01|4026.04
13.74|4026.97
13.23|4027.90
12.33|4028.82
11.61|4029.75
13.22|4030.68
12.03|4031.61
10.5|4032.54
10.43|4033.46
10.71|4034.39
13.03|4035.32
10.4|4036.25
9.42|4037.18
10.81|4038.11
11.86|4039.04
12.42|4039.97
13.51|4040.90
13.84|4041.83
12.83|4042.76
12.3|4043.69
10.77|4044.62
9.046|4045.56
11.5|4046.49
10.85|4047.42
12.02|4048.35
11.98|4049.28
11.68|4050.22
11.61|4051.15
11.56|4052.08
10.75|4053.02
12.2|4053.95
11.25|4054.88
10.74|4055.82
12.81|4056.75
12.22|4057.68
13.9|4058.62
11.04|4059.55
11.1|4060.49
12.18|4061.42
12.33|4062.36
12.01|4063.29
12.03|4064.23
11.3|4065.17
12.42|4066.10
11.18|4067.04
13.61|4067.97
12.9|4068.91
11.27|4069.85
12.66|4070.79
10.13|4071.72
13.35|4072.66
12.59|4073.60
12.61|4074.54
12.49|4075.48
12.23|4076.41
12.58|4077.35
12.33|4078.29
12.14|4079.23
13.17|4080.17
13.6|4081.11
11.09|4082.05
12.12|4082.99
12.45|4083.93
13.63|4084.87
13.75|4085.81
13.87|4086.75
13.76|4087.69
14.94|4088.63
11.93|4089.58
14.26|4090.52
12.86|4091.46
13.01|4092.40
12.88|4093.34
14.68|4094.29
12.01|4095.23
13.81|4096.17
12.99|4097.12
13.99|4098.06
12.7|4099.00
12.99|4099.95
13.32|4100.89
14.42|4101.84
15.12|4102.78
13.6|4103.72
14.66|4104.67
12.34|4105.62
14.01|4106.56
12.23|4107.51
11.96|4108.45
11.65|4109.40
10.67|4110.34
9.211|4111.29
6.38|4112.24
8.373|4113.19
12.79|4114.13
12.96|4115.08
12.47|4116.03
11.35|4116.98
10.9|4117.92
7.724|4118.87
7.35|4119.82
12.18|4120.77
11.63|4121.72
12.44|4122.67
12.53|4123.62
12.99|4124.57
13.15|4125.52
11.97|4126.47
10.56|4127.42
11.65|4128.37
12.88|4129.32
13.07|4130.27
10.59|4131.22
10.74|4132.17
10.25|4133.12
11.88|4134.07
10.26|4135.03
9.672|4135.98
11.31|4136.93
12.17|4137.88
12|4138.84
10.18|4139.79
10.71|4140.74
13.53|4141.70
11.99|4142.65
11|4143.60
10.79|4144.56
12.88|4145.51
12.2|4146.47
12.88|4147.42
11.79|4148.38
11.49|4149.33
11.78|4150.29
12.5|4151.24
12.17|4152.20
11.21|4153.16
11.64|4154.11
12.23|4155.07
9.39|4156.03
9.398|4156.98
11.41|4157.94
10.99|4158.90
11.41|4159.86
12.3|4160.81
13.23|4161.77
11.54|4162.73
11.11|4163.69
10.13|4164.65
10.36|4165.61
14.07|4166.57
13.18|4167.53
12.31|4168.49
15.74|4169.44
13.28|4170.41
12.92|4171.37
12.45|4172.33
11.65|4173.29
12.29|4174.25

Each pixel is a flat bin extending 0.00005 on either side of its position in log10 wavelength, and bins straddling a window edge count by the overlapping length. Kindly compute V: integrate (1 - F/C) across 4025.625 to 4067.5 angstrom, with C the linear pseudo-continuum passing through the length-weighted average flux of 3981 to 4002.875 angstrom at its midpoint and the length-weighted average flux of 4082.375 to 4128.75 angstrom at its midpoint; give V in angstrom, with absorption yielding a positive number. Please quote 4.9 angstrom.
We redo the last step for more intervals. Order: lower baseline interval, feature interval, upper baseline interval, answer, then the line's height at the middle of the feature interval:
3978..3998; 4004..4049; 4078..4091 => 3.8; 13.7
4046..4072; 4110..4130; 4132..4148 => 0.8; 11.5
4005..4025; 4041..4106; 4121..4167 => 0.2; 12.6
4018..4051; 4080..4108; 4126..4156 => -3.8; 11.7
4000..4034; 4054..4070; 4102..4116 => 0.6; 12.5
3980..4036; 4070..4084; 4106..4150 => -0.1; 12.3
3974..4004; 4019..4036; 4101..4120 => 1.7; 13.5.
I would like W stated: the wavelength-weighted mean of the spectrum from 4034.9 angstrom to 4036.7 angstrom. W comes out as 11.7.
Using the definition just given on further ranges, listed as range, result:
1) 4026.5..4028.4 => 13.5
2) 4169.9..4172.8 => 12.9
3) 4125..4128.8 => 11.9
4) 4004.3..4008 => 14.2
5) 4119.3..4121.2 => 9.65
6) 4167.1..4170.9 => 13.6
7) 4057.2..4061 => 12.1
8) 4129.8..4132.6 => 11.5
